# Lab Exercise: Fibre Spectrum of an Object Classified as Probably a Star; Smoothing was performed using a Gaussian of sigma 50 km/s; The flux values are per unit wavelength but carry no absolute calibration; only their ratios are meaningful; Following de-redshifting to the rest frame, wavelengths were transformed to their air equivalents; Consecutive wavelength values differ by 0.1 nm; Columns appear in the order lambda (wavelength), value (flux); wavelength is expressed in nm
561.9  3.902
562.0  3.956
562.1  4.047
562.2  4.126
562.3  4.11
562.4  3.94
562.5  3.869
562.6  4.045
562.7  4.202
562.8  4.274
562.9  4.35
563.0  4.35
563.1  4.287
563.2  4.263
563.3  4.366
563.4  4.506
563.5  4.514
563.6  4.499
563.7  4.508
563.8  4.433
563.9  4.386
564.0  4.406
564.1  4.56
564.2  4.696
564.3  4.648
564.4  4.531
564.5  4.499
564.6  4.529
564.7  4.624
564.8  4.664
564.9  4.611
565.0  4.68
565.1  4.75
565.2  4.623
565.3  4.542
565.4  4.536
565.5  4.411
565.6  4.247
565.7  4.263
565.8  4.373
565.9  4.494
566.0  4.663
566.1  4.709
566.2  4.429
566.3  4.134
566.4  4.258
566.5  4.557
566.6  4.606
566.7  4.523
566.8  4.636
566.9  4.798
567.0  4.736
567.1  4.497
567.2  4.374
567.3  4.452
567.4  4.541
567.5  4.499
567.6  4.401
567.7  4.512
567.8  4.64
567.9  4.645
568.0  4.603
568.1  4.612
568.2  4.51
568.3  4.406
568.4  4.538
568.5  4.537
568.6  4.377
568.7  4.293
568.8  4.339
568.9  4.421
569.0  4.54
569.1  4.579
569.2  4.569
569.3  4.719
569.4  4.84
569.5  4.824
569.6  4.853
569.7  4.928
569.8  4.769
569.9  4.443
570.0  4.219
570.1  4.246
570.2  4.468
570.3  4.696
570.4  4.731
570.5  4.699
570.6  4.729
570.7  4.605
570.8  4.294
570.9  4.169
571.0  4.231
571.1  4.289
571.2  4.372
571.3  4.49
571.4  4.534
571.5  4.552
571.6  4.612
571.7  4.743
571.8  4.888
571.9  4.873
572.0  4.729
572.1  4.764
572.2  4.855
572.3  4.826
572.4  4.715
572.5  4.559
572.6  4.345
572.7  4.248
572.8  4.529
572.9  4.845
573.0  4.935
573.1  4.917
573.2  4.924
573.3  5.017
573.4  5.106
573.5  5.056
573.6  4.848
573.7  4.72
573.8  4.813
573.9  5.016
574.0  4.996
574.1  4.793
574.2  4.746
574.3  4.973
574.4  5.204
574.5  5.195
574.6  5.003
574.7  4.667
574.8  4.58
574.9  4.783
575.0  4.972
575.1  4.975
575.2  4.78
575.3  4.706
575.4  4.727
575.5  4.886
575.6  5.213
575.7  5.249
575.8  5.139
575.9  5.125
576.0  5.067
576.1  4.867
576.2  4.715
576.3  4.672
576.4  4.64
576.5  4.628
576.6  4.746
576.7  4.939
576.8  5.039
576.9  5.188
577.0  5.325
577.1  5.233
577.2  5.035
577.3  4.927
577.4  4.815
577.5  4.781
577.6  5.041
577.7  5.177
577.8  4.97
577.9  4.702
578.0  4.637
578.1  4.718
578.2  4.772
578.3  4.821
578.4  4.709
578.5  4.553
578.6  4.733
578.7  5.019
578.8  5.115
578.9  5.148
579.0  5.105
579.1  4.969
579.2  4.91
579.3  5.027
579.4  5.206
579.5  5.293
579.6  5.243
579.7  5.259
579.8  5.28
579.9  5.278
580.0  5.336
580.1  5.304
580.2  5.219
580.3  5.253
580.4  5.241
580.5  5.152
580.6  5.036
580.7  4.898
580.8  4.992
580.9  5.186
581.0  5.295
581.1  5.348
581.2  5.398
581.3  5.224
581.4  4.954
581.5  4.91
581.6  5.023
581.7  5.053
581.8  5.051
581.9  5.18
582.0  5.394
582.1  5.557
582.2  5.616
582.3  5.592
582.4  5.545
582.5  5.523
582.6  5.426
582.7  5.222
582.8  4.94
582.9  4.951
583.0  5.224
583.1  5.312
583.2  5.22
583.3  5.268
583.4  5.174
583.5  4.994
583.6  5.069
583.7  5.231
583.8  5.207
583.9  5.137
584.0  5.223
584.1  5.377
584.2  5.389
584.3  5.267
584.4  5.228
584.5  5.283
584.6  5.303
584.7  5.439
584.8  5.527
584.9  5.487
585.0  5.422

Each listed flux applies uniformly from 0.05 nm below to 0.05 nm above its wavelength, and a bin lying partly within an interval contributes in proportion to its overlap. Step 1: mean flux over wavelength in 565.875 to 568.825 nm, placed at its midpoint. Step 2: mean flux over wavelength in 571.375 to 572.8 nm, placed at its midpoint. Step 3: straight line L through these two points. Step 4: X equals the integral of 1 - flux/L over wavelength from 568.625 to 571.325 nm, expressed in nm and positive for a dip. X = 0.04 nm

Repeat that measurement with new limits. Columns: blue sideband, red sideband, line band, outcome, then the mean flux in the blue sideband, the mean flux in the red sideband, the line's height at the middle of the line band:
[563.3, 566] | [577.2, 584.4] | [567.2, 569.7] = 0.06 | 4.52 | 5.13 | 4.66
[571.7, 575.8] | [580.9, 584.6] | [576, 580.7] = 0.05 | 4.85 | 5.24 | 5.05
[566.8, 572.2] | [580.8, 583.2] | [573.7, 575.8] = -0.03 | 4.56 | 5.25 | 4.85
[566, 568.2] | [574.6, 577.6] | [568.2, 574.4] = 0.08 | 4.53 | 4.91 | 4.71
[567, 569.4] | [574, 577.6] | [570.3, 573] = 0.06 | 4.52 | 4.93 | 4.7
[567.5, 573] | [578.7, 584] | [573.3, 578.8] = -0.01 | 4.57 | 5.2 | 4.9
